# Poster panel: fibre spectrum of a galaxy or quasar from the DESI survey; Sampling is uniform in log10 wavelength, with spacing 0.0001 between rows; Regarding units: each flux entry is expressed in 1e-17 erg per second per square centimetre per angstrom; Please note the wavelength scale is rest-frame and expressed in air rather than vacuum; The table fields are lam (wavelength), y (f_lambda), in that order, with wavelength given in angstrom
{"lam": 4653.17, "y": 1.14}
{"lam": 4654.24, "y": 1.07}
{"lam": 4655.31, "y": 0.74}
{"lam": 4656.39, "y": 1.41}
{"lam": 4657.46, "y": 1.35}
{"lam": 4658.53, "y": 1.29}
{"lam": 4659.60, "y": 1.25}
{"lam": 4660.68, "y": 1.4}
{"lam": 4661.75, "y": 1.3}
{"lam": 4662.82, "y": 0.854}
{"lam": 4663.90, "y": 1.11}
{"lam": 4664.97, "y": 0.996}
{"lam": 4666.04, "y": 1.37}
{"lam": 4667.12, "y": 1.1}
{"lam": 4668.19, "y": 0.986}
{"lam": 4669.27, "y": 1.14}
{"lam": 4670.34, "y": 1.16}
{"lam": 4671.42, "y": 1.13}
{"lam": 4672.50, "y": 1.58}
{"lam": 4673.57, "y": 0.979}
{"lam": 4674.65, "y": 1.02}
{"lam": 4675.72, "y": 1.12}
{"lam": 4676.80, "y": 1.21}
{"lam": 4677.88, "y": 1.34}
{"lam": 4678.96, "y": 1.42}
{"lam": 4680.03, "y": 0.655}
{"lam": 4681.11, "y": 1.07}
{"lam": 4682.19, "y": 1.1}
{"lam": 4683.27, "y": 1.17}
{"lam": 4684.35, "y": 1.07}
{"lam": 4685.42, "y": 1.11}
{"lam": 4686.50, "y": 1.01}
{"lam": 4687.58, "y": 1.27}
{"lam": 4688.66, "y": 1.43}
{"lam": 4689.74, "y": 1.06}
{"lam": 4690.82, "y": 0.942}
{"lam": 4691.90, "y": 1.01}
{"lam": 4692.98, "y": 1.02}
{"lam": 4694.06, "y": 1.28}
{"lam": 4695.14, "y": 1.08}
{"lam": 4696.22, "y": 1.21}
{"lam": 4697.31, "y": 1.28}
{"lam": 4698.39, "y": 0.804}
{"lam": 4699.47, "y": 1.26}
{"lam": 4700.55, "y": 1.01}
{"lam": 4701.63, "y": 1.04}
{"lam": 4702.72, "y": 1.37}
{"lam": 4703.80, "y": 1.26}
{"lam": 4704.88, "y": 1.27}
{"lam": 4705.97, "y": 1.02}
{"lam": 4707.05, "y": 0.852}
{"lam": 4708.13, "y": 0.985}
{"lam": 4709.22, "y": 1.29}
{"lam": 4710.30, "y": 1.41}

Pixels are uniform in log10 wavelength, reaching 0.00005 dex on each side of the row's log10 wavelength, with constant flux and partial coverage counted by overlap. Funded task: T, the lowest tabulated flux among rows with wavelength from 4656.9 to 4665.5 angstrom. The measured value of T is 0.854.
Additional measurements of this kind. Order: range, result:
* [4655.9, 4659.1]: 1.29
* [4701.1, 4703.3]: 1.04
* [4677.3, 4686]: 0.655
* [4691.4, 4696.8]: 1.01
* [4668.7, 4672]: 1.13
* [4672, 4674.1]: 0.979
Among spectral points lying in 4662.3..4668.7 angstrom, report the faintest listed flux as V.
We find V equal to 0.854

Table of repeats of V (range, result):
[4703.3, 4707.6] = 0.852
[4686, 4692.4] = 0.942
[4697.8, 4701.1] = 0.804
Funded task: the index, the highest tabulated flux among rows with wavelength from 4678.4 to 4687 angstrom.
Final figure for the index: 1.42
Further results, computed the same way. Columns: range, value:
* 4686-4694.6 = 1.43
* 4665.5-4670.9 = 1.37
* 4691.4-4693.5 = 1.02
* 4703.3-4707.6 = 1.27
